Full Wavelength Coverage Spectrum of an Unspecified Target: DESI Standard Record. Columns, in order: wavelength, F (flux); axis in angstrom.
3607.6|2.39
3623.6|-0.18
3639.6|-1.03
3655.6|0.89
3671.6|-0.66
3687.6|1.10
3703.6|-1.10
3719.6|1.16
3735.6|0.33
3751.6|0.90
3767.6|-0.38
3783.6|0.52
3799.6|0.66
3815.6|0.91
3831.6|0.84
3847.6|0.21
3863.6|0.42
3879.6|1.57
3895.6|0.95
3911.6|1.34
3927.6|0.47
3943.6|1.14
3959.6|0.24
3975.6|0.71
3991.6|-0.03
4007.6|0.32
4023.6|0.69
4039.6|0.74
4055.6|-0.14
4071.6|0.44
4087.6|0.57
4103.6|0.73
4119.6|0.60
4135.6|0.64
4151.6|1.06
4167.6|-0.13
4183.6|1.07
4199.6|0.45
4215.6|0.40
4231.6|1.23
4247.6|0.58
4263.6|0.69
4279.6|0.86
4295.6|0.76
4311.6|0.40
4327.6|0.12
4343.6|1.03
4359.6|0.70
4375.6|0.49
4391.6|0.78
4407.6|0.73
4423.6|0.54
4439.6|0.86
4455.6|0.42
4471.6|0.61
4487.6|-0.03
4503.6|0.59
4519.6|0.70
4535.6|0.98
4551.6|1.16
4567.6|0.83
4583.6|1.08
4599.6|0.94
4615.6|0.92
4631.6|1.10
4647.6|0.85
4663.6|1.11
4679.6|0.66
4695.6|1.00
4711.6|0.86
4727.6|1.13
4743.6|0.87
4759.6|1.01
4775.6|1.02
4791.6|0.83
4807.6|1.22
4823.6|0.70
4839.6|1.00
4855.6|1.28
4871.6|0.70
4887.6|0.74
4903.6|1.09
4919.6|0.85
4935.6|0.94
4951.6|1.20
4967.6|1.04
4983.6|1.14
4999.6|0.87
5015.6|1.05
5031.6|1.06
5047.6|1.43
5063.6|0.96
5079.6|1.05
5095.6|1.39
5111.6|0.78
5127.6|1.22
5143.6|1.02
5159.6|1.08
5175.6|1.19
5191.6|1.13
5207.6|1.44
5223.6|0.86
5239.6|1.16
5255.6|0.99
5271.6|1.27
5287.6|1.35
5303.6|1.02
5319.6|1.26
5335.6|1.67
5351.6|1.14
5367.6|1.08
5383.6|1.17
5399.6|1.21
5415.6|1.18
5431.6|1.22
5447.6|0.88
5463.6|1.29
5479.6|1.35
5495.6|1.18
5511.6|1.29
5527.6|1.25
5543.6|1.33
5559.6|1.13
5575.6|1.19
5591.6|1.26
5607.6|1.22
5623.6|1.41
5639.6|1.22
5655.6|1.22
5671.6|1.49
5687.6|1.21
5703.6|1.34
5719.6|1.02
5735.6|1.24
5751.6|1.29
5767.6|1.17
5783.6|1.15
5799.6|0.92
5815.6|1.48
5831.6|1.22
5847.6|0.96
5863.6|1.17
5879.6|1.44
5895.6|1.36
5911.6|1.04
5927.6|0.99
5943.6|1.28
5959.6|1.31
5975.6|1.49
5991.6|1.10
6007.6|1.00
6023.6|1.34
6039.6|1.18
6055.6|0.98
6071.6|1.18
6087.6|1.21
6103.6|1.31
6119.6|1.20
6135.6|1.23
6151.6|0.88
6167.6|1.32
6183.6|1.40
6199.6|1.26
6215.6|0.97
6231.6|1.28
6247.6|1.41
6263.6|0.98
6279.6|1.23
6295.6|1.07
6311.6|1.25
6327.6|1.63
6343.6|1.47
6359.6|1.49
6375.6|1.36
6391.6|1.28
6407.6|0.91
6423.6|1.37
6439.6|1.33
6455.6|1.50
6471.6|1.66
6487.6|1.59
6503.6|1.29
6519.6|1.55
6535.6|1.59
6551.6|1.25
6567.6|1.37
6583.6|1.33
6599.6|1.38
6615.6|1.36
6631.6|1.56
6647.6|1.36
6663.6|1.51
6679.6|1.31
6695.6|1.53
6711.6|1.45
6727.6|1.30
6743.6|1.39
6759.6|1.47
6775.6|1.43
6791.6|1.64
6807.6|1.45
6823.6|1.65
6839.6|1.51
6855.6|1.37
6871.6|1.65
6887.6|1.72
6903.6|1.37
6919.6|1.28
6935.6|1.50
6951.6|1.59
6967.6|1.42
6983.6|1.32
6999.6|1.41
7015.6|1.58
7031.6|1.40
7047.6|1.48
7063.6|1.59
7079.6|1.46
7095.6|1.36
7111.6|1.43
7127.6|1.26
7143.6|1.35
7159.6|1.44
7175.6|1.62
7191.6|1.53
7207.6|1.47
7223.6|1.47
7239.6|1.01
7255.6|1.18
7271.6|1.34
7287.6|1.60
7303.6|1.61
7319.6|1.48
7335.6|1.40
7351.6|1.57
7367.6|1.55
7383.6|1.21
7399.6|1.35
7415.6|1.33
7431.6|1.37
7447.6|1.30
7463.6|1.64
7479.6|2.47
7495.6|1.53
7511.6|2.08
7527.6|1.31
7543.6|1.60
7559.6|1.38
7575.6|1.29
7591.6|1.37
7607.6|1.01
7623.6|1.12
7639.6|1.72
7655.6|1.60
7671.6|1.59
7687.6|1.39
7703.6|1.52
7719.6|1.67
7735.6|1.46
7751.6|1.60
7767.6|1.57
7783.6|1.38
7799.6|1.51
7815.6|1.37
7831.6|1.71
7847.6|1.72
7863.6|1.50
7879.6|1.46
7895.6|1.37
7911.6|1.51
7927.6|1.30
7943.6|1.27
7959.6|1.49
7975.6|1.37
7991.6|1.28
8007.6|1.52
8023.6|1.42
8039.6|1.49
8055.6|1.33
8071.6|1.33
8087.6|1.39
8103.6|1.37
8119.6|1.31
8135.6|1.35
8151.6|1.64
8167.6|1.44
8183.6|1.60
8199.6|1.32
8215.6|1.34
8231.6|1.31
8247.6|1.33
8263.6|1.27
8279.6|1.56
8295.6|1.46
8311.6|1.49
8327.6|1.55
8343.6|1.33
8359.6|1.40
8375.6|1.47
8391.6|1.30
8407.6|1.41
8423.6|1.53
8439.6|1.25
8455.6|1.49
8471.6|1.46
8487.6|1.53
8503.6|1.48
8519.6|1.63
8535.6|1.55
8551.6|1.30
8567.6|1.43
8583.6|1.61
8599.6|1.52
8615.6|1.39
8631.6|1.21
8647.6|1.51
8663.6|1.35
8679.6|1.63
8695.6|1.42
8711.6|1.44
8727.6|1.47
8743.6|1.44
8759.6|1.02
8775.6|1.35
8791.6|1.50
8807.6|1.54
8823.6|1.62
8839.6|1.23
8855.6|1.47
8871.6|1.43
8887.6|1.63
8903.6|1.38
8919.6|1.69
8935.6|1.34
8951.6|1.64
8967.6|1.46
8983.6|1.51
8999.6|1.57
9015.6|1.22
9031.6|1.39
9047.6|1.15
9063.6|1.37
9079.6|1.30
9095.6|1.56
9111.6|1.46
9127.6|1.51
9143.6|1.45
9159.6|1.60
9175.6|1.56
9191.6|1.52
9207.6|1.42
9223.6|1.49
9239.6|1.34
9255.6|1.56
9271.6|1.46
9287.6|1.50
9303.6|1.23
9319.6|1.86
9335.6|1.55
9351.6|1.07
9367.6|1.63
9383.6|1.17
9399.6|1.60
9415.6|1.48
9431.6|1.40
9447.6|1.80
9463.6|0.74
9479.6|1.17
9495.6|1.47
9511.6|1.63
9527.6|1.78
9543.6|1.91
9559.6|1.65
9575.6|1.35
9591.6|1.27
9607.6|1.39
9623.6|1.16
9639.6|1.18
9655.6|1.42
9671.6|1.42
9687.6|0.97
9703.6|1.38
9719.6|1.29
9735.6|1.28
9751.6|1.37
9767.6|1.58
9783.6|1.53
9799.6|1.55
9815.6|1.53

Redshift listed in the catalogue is 0.14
